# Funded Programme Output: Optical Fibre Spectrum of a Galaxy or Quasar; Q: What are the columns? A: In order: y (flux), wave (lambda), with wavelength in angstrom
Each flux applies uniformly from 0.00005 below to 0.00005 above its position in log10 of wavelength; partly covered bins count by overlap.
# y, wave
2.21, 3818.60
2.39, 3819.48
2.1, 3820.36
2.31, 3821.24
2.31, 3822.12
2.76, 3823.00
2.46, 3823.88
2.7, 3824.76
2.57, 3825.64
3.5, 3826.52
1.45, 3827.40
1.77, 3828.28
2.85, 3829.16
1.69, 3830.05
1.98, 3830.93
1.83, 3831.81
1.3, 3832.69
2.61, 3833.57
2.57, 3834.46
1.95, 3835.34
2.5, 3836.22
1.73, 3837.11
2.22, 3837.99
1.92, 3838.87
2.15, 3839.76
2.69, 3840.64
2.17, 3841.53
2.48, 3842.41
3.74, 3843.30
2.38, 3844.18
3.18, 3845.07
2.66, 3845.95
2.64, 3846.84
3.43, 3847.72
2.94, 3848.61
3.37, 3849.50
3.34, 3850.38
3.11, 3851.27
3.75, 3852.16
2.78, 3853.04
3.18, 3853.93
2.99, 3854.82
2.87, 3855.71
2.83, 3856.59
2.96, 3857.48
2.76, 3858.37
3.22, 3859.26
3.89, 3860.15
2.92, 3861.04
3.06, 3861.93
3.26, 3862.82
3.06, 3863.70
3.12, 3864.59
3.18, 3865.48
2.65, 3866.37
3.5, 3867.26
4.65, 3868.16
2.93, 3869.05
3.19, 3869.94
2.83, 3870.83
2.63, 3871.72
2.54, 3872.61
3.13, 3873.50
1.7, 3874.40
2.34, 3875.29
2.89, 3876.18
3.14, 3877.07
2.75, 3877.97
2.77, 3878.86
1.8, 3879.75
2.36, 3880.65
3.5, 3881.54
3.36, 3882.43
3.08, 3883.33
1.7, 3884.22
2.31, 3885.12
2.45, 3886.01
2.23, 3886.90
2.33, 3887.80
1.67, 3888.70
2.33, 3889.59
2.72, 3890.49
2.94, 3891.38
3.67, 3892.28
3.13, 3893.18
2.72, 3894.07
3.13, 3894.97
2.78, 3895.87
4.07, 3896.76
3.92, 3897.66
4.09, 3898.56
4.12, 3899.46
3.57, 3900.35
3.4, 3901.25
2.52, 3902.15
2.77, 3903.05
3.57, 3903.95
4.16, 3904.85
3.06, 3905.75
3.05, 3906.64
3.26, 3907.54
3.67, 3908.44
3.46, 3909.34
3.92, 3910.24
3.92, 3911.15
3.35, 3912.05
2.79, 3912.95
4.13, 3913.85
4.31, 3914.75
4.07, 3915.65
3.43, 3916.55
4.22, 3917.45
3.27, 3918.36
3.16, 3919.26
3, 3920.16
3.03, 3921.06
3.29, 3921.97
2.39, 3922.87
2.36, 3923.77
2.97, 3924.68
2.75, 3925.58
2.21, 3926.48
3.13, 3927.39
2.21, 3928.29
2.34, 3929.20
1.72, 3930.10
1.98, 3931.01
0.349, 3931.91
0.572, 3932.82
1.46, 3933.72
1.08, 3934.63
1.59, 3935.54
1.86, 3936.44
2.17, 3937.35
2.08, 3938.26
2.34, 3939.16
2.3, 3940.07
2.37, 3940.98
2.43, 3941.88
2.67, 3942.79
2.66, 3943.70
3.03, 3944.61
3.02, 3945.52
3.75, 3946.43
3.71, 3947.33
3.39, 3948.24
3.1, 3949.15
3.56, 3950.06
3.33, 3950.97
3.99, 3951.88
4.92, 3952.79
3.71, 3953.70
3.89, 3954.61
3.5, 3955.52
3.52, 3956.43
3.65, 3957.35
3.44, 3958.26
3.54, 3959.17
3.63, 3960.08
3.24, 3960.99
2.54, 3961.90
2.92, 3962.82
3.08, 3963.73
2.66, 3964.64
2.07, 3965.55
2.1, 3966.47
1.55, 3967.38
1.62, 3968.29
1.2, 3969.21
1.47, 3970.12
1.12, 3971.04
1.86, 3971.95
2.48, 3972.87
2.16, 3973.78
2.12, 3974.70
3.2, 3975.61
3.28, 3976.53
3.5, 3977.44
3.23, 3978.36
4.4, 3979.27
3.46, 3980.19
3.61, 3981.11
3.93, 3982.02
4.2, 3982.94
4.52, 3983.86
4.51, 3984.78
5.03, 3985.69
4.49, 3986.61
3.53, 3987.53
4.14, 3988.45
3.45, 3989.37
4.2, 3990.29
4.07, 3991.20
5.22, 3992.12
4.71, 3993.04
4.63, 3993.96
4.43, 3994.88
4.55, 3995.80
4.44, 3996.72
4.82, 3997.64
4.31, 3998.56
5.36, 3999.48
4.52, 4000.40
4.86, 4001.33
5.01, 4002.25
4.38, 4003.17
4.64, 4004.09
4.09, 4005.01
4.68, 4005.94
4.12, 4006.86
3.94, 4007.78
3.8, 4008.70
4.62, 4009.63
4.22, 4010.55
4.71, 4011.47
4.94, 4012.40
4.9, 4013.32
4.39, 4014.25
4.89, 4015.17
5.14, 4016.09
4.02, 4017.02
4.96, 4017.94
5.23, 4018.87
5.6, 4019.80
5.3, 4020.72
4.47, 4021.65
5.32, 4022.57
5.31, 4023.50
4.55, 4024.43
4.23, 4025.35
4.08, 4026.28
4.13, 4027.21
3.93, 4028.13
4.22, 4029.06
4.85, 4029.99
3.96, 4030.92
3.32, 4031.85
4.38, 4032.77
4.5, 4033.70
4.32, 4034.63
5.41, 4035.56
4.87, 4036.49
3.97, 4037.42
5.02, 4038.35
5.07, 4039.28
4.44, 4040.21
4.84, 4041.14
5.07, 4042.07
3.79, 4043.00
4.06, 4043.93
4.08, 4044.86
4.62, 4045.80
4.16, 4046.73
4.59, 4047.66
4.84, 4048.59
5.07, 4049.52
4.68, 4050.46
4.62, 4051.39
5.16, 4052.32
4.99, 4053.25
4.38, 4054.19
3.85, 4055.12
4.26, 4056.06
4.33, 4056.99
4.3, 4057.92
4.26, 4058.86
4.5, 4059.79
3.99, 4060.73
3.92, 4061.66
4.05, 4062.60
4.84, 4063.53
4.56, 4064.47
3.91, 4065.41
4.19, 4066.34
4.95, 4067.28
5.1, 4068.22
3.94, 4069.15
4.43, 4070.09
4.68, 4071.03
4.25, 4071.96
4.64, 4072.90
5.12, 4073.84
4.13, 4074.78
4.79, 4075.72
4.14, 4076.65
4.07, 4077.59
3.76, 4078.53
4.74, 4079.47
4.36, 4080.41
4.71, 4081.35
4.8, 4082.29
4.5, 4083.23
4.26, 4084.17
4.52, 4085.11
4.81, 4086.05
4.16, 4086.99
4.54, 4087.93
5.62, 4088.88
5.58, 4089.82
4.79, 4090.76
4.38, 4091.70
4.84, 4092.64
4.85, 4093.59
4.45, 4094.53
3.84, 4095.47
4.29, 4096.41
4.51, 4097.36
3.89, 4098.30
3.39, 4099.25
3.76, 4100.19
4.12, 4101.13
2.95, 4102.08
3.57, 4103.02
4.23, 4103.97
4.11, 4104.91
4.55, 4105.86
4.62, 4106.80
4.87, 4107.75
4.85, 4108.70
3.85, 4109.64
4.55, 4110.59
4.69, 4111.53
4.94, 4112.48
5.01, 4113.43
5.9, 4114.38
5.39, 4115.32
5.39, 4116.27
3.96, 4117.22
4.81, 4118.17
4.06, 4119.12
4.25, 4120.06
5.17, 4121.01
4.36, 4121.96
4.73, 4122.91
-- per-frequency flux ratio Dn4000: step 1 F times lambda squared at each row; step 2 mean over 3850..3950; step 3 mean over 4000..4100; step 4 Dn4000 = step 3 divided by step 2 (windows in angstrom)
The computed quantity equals 1.67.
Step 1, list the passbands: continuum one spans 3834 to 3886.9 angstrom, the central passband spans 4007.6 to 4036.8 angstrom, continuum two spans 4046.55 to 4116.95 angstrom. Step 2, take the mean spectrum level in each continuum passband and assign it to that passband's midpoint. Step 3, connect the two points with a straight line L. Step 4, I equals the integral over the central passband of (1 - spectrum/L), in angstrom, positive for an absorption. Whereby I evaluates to -3.92 angstrom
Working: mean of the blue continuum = 2.83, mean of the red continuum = 4.49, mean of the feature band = 4.58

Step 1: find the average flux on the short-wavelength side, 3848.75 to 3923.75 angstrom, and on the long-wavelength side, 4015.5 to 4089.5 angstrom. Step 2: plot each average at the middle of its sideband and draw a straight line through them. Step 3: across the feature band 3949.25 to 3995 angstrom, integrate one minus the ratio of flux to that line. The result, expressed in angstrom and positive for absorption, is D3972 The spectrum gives 5.8 angstrom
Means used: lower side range 3.11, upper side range 4.53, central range 3.36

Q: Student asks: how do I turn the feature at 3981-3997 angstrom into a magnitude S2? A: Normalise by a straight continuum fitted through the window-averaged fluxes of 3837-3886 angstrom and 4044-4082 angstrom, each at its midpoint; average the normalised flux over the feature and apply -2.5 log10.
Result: -0.12 mag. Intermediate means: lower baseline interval 2.87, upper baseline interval 4.45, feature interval 4.33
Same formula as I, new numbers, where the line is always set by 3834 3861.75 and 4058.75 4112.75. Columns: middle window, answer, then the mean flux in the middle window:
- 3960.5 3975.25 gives 5.99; 2.15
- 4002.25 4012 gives -1.19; 4.36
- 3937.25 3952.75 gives 2.08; 3.01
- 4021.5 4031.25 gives -1.11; 4.47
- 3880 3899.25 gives 1.35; 2.88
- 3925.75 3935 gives 4.46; 1.74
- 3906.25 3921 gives -1.33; 3.55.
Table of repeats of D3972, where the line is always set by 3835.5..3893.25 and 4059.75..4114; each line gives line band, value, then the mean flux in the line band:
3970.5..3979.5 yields 2.3 angstrom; 2.68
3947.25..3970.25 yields 2.8 angstrom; 3.06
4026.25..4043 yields -1.7 angstrom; 4.46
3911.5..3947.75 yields 7.1 angstrom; 2.64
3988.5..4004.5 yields -3.3 angstrom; 4.55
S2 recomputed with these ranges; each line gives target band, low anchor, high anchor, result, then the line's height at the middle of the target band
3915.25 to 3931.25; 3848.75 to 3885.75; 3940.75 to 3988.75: 0.08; 3.08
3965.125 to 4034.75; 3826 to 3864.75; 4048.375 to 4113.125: -0.04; 3.84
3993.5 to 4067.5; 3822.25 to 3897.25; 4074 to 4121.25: -0.14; 4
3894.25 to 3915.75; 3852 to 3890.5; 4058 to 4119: -0.14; 3.09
